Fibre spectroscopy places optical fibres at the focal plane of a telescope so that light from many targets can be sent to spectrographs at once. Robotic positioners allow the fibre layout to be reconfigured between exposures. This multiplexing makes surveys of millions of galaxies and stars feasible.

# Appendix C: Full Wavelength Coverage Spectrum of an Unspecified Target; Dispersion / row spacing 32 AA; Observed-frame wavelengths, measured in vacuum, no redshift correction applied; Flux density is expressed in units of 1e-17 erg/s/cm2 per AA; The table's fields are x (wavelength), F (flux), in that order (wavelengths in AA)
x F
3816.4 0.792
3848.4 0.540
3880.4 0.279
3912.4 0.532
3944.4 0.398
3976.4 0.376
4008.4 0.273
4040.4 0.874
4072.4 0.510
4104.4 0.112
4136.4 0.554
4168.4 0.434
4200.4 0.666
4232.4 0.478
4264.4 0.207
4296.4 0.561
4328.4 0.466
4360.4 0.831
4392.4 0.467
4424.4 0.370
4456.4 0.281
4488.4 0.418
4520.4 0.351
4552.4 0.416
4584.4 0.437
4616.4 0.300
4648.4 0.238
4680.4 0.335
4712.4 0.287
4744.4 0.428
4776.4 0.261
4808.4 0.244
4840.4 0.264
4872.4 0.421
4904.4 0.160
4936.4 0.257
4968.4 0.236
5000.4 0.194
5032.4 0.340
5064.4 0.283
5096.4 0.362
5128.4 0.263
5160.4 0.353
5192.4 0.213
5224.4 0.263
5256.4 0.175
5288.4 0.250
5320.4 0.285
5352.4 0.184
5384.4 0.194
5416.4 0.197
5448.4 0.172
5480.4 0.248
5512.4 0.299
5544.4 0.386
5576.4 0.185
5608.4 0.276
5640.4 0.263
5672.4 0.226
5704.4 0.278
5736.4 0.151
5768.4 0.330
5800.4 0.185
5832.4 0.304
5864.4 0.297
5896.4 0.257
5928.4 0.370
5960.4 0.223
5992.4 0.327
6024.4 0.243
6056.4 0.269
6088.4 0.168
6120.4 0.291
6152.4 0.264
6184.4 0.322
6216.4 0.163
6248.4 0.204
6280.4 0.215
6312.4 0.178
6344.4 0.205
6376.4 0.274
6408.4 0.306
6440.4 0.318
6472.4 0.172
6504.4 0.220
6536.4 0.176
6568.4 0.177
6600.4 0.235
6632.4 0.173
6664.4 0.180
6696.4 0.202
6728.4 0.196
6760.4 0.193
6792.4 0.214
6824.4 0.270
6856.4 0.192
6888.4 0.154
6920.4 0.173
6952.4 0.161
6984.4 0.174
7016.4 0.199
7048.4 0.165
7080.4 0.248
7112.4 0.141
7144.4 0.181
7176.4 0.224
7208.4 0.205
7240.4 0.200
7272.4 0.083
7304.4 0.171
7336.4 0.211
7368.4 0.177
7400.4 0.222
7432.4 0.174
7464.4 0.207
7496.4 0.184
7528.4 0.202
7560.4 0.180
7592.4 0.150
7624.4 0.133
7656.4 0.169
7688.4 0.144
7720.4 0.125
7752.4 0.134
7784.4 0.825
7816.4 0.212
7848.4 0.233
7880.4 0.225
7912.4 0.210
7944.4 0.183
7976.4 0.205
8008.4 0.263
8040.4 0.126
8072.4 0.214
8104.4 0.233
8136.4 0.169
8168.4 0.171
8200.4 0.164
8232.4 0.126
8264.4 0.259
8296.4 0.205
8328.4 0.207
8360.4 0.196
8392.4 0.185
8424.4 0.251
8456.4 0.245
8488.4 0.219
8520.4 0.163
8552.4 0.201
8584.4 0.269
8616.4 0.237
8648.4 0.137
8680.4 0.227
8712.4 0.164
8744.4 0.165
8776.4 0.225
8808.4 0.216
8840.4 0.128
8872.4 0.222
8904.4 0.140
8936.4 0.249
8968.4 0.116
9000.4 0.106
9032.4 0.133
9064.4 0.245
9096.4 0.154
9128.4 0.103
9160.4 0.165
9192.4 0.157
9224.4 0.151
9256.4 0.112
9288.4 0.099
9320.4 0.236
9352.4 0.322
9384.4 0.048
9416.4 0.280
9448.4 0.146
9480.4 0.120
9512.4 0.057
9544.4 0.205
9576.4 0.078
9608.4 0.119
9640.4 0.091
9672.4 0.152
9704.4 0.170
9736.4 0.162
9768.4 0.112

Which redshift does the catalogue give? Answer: 1.09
